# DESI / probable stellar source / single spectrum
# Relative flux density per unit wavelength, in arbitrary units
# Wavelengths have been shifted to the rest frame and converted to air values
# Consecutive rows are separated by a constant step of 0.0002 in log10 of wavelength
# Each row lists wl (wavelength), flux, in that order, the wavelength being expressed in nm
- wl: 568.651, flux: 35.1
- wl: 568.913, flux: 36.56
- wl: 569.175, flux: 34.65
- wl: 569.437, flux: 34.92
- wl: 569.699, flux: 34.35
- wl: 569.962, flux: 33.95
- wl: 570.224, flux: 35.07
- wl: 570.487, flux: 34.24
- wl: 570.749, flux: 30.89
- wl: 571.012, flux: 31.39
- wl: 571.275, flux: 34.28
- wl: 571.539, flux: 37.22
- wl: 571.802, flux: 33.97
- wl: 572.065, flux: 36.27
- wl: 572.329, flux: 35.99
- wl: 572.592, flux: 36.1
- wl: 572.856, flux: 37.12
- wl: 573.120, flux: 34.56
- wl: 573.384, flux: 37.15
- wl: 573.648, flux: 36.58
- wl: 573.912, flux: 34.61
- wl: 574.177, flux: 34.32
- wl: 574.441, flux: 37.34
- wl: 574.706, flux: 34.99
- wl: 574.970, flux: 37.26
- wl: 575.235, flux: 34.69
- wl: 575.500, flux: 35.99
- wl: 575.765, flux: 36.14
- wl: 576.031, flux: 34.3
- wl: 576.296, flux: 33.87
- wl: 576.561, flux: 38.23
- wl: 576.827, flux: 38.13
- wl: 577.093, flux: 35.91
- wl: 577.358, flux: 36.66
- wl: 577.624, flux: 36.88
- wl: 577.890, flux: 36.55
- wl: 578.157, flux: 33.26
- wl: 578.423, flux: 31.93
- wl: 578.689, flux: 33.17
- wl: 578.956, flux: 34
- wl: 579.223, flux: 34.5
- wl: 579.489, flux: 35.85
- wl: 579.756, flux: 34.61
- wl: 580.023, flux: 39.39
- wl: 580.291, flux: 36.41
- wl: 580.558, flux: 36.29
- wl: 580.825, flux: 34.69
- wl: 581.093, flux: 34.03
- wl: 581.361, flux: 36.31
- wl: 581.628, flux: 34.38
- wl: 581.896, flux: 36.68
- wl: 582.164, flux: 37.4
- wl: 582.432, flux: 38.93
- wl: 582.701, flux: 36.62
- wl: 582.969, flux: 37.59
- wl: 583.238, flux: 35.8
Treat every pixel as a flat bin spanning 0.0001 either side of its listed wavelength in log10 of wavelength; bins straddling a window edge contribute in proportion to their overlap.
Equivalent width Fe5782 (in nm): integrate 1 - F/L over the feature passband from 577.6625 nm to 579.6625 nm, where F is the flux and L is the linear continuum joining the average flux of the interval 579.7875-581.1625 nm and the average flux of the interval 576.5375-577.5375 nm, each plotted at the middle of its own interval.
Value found 0.127 nm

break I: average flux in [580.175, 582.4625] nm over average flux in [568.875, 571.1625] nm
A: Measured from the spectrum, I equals 1.1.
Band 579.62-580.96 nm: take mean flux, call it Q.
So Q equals 36.3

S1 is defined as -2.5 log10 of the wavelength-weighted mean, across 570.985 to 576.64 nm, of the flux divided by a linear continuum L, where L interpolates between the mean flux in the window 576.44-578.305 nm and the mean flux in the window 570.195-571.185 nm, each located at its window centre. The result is -0.04 mag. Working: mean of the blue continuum 32.7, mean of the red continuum 36.5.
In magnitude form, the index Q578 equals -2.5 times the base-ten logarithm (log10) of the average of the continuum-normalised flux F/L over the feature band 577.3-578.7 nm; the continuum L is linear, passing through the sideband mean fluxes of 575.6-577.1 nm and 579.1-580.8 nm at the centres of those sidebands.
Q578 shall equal 0.04 mag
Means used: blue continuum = 36.1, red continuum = 36.1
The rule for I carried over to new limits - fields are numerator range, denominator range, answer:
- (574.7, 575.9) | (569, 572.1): 1.05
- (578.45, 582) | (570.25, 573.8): 1.01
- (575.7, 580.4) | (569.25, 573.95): 1.02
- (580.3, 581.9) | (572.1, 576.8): 0.99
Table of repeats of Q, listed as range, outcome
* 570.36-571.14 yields 32.2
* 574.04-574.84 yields 35.6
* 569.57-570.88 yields 33.7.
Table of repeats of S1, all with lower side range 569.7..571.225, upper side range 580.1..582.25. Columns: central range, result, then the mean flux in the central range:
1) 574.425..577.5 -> -0.046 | 36.1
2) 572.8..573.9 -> -0.067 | 36.1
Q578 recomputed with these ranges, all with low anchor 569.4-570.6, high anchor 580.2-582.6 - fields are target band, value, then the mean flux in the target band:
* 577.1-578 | -0.032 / 36.6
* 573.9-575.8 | -0.016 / 35.7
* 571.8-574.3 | -0.026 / 35.8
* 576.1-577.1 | -0.031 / 36.5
